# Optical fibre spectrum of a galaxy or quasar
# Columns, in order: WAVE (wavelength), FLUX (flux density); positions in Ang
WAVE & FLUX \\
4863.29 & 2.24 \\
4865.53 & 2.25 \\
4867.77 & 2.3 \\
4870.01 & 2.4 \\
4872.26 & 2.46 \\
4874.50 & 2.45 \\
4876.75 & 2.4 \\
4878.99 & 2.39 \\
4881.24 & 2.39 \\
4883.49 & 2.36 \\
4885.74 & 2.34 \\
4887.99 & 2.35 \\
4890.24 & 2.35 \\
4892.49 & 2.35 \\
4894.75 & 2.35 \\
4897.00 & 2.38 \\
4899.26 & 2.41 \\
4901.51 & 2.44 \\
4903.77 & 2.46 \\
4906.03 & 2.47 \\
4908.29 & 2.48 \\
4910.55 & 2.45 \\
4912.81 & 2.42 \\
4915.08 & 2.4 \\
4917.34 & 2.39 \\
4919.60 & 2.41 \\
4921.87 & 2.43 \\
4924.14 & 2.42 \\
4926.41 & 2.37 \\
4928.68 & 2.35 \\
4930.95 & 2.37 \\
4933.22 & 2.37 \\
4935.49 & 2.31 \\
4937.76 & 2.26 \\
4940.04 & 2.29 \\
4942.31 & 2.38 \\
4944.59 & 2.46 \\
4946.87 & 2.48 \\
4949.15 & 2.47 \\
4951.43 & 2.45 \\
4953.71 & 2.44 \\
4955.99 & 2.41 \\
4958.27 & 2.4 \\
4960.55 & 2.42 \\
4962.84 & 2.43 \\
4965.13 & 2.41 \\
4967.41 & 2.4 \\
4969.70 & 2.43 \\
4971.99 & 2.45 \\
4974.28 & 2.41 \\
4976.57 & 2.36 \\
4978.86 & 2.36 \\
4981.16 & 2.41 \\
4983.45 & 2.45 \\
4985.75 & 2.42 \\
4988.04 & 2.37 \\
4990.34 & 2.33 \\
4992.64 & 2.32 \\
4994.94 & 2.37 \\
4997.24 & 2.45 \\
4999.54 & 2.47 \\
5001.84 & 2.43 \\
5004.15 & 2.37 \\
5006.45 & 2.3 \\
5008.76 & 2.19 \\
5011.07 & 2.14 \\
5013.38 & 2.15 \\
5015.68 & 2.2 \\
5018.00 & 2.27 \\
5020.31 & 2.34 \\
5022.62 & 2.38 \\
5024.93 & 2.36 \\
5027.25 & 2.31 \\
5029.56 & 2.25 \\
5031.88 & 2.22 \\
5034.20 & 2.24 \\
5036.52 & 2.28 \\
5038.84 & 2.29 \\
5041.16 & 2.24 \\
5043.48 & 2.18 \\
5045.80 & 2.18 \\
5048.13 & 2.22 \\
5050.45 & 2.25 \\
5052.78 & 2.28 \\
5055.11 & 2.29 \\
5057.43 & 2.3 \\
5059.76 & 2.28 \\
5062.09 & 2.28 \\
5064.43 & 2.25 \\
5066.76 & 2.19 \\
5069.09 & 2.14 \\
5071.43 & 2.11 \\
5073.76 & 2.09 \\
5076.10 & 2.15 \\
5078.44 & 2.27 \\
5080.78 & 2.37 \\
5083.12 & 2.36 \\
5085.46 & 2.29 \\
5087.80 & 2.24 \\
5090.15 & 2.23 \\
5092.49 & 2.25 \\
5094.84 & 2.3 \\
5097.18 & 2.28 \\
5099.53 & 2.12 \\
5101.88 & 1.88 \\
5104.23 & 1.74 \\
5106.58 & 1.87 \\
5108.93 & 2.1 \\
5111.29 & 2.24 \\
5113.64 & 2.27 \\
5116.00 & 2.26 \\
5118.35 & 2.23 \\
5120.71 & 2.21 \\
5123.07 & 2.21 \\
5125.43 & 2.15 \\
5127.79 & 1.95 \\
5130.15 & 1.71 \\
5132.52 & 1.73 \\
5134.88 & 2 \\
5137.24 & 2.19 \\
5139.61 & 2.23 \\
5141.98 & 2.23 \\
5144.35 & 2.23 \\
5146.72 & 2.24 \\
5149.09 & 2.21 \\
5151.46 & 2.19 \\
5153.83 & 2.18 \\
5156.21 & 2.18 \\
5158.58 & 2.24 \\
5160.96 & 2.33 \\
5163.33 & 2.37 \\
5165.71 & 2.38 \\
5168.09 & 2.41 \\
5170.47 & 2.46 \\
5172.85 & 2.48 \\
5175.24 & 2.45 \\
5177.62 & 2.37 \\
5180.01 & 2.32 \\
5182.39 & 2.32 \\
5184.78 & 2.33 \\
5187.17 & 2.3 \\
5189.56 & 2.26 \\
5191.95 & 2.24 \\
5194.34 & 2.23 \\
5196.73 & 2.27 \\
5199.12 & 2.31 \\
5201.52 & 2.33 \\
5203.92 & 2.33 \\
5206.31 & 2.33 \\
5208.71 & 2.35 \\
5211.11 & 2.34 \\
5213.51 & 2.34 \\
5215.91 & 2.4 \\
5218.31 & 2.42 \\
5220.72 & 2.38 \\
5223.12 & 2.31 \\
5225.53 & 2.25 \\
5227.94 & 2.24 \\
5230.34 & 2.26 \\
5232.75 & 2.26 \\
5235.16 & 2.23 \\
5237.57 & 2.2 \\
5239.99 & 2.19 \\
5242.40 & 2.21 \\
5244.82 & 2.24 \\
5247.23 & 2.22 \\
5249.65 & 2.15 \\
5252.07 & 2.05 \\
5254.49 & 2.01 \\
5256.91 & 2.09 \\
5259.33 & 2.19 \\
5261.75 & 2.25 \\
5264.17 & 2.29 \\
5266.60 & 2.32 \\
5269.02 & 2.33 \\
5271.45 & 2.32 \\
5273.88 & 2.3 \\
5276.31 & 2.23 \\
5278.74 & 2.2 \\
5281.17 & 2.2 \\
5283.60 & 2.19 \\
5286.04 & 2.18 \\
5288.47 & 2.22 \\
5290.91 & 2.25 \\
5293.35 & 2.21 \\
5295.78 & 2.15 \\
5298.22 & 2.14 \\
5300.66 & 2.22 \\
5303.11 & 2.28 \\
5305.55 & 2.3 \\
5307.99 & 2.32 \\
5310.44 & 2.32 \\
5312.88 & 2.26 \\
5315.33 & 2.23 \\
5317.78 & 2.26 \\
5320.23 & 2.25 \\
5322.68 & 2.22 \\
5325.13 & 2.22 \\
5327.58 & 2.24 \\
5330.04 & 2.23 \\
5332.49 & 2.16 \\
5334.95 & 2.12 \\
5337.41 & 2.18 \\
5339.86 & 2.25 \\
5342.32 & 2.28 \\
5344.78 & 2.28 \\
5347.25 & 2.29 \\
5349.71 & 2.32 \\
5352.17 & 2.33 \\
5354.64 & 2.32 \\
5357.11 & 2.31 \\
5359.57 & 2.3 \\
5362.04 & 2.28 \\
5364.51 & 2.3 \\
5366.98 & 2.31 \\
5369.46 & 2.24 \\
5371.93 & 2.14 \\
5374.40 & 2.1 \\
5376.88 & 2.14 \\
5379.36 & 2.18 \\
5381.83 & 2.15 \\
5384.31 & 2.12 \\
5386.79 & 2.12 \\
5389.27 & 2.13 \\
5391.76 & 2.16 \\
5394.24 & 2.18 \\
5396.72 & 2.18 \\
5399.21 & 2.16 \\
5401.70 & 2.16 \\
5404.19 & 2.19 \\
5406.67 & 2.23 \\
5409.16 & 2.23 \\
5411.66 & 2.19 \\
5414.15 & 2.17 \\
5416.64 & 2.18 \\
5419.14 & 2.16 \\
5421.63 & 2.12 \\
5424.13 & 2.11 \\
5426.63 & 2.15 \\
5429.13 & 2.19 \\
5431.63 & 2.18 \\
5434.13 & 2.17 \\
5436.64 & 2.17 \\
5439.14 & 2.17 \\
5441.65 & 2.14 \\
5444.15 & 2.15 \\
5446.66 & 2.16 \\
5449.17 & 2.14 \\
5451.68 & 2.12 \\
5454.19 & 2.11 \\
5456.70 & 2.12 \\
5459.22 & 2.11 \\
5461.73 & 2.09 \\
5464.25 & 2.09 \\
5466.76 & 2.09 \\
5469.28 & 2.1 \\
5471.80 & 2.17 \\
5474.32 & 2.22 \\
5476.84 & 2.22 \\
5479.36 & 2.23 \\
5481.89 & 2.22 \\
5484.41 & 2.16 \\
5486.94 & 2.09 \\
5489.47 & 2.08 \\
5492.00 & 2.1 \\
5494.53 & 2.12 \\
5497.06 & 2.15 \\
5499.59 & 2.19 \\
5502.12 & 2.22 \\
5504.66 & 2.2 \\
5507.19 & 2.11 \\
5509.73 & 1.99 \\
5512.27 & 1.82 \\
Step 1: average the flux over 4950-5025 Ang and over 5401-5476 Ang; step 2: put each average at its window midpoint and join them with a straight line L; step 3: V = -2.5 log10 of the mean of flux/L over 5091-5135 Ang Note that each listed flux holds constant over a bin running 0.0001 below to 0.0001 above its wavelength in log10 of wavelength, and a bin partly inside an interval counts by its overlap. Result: 0.11 mag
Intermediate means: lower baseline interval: 2.37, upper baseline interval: 2.15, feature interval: 2.08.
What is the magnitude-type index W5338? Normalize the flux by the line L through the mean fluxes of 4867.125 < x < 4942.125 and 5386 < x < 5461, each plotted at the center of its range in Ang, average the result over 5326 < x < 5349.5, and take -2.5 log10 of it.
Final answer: -0.017 mag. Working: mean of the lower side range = 2.39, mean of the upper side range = 2.16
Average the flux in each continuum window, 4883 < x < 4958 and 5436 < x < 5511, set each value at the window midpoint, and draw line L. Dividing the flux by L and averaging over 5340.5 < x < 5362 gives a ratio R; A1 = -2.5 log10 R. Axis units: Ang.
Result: -0.050 mag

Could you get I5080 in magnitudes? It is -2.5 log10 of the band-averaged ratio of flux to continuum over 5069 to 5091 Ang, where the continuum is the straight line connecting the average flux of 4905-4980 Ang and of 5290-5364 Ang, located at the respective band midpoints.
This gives 0.06 mag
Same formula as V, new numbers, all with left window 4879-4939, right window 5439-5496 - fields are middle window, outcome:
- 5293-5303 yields 0.01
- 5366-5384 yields 0.00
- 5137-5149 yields 0.03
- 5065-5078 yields 0.08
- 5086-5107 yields 0.09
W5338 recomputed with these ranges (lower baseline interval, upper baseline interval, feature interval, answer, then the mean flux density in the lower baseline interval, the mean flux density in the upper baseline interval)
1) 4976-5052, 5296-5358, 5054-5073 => 0.03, 2.31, 2.25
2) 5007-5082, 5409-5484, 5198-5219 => -0.07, 2.24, 2.15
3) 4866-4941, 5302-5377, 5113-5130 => 0.08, 2.39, 2.25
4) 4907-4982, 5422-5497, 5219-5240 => 0.00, 2.4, 2.14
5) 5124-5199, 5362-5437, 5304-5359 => -0.03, 2.23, 2.18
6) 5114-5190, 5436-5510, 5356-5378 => -0.03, 2.23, 2.14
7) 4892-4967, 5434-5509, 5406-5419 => -0.01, 2.4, 2.15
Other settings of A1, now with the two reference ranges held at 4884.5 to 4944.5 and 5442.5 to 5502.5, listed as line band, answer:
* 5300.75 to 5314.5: -0.04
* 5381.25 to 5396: 0.02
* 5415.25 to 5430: 0.01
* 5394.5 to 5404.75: 0.00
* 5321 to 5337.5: 0.00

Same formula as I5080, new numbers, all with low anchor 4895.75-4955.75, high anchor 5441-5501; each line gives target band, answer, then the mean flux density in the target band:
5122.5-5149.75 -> 0.108 mag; 2.08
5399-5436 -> -0.003 mag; 2.17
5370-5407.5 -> 0.012 mag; 2.16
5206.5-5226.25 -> -0.040 mag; 2.35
